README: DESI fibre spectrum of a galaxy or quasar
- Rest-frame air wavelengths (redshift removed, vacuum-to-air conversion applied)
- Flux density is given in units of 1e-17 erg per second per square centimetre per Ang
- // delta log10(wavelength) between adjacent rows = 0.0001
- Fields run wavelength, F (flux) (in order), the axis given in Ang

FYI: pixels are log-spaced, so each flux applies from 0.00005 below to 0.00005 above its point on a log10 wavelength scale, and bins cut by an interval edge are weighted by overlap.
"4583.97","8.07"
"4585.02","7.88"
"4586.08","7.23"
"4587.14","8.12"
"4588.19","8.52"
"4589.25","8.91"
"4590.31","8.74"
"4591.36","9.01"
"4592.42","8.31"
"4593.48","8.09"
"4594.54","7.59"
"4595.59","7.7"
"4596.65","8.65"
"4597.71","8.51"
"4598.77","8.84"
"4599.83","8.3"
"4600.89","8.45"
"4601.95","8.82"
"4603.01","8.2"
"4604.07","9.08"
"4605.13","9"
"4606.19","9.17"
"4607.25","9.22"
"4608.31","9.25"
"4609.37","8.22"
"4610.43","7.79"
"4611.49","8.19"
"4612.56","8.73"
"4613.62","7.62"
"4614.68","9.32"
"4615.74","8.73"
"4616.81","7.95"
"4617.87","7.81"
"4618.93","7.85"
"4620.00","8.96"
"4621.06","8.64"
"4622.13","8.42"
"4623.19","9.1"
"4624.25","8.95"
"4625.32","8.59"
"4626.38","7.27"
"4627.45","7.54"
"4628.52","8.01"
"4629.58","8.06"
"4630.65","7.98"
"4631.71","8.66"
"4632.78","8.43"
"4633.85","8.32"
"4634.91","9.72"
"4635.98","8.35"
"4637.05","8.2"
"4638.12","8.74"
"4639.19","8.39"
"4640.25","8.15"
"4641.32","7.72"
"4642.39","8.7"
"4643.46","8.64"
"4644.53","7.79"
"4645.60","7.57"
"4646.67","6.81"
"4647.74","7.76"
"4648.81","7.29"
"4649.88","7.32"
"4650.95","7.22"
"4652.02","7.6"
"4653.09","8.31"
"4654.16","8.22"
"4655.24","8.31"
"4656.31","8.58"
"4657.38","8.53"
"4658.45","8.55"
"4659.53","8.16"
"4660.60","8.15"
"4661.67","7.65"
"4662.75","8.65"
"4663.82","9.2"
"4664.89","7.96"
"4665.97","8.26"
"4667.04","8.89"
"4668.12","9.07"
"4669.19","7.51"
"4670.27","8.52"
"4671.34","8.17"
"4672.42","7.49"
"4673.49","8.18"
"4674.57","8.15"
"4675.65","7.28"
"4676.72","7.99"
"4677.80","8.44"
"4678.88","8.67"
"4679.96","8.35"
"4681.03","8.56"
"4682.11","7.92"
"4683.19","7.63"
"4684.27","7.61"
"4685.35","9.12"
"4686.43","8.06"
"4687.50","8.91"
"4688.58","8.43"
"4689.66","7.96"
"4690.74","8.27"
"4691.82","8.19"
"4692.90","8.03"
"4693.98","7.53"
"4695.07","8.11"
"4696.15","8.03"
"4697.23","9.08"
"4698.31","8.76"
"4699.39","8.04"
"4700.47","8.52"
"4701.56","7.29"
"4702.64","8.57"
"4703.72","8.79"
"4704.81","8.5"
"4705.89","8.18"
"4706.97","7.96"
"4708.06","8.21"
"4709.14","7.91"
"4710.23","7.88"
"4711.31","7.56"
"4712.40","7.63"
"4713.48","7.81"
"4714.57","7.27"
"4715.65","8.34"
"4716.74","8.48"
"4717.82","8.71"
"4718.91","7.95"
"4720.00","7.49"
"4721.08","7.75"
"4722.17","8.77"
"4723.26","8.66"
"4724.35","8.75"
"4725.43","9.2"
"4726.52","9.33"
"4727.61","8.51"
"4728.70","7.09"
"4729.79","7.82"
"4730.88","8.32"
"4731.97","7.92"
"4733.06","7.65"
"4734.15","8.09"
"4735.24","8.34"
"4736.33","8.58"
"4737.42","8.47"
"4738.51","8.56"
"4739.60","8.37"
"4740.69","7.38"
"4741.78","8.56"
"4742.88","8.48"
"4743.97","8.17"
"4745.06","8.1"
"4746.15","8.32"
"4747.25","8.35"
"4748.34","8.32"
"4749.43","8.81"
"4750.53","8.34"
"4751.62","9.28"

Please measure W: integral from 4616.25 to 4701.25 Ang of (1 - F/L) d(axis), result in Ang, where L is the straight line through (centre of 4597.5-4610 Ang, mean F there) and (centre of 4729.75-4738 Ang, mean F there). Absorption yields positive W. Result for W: 3.0 Ang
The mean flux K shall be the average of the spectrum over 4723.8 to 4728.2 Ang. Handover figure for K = 8.93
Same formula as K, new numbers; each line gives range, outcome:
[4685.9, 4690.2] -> 8.36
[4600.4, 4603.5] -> 8.49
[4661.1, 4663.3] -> 8.16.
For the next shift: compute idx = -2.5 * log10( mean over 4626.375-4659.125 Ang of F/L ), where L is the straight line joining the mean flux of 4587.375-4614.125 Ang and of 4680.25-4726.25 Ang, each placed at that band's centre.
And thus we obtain 0.04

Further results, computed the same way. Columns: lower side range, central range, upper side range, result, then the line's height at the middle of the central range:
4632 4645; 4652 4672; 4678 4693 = 0.00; 8.36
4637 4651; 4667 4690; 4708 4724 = -0.03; 7.96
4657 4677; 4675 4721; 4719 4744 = 0.01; 8.25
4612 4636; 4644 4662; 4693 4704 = 0.06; 8.34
